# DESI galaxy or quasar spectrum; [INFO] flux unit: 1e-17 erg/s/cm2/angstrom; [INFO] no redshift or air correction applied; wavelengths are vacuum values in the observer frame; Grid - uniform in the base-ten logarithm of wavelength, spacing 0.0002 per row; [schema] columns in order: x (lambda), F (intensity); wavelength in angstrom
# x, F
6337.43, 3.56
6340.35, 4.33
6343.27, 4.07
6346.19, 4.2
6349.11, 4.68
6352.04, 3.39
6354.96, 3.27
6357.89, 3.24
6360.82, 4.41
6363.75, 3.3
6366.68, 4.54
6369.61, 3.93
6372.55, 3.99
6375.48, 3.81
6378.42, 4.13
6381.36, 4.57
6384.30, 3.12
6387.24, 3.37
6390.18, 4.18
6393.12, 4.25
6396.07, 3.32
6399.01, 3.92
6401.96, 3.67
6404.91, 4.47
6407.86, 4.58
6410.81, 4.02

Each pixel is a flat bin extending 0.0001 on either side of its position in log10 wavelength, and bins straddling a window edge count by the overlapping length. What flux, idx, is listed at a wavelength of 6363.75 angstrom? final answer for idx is 3.3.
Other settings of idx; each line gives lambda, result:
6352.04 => 3.39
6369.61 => 3.93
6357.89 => 3.24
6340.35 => 4.33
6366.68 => 4.54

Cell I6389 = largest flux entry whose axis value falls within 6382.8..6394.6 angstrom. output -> 4.25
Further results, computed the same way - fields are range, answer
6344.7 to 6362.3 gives 4.68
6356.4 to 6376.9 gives 4.54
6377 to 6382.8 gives 4.57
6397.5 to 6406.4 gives 4.47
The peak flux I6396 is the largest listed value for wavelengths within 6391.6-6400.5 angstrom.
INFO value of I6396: 4.25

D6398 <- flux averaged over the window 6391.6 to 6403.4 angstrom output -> 3.79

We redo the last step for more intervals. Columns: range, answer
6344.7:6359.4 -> 3.76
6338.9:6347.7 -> 4.21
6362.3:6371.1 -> 3.92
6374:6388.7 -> 3.8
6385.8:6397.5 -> 3.78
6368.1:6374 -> 3.96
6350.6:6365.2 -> 3.52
